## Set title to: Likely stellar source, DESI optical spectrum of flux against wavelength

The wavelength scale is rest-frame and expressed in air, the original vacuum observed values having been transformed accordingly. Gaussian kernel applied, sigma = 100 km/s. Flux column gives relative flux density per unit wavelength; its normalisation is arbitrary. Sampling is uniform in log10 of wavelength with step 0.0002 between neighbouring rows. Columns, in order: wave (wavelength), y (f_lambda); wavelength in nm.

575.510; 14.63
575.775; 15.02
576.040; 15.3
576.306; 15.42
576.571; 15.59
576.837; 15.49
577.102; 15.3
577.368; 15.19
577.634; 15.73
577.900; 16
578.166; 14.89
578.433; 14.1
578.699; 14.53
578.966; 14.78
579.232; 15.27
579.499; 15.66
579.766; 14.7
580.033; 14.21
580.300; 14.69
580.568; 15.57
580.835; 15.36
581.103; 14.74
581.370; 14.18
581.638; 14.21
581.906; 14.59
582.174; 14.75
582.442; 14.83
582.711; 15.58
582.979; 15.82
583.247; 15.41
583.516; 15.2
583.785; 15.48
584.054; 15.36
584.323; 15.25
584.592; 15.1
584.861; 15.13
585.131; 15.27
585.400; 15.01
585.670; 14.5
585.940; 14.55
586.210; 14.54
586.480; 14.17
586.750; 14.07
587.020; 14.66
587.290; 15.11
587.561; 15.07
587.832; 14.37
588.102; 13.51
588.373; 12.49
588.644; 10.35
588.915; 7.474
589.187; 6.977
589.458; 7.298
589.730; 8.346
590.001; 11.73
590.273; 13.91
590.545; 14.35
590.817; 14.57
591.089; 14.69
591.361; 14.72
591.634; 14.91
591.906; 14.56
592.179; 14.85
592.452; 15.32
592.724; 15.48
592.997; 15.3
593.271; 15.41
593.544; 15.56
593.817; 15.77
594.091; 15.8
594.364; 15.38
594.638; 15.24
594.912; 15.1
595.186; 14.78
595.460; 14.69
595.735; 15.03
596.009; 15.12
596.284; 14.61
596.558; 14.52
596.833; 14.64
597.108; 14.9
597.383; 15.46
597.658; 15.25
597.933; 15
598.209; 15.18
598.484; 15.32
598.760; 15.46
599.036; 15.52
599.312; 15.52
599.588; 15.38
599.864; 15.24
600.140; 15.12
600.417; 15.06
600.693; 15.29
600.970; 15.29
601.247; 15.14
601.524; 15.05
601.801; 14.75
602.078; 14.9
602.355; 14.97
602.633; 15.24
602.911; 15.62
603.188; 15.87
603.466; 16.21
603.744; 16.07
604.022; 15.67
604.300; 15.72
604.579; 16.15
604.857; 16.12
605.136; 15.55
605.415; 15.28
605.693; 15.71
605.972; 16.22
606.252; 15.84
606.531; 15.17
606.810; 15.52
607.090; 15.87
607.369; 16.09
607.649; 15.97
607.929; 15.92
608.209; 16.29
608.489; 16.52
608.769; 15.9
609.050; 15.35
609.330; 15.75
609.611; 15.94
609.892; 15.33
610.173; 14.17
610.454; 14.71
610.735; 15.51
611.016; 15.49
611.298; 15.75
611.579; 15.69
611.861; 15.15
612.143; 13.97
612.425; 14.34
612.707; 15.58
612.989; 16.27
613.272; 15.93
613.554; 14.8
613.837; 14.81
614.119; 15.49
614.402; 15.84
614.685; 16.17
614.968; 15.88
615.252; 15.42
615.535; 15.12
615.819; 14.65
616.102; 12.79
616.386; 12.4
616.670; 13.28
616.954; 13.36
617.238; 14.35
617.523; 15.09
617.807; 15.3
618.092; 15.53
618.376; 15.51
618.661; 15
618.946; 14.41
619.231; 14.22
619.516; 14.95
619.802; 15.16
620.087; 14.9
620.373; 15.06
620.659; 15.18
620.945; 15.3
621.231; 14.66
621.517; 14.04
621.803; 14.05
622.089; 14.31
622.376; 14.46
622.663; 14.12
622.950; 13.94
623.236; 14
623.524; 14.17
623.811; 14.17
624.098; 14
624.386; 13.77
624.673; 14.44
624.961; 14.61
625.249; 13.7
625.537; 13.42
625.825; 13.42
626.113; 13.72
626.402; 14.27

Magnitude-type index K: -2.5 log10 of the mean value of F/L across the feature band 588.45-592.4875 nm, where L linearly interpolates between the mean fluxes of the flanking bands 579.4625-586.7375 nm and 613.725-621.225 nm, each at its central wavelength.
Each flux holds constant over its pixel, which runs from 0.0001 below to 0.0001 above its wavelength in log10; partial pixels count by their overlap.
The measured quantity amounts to 0.22 mag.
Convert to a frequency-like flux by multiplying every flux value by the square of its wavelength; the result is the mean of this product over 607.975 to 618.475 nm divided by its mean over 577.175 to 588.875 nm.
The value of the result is 1.14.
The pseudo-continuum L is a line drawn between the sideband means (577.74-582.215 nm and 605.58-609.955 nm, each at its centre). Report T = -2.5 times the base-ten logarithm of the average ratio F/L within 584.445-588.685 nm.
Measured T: 0.055 mag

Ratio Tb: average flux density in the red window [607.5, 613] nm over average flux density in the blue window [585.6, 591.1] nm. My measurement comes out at 1.2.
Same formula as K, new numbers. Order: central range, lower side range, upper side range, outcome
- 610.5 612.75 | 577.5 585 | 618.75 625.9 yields -0.045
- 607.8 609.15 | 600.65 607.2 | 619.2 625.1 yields -0.051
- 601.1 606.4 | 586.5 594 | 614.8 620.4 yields -0.116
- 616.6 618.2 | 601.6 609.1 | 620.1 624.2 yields 0.020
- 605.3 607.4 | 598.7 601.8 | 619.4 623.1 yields -0.045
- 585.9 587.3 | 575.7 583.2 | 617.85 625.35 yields 0.037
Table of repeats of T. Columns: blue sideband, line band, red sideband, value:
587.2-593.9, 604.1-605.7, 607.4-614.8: -0.07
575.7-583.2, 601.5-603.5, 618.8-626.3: -0.05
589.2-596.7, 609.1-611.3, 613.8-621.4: -0.05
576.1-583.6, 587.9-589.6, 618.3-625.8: 0.45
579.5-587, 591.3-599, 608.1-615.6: 0.00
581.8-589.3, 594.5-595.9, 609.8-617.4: -0.04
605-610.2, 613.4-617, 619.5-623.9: 0.03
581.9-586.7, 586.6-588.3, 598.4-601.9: 0.05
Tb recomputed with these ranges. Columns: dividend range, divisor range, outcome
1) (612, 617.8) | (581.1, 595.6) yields 1.04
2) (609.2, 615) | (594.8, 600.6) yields 1.02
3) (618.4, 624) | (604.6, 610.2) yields 0.92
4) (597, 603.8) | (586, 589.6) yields 1.24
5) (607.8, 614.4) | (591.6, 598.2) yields 1.02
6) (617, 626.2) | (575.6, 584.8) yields 0.96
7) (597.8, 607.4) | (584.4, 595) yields 1.12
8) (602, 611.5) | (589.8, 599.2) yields 1.05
